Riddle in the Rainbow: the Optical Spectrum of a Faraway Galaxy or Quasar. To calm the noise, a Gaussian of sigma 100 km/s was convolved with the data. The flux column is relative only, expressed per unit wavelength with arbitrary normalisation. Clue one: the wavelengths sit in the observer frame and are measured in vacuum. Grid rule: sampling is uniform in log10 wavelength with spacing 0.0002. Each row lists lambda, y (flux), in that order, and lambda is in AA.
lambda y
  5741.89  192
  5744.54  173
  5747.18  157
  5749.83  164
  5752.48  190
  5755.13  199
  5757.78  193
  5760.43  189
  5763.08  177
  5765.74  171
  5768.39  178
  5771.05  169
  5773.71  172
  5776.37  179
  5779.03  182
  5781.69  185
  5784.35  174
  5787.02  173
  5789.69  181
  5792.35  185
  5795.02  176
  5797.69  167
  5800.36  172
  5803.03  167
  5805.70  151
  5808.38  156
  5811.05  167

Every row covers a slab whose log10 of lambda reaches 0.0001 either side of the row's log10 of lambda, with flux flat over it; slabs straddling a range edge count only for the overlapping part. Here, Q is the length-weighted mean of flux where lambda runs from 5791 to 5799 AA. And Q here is 176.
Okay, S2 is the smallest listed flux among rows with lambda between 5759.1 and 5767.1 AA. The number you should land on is 171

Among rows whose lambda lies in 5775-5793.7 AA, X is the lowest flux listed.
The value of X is 173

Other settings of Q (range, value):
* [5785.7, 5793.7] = 180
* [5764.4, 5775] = 172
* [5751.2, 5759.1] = 194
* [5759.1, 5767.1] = 179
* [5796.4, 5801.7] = 170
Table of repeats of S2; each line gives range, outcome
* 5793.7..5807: 151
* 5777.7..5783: 182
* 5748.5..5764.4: 164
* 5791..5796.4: 176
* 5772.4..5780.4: 172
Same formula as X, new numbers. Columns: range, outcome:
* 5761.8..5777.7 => 169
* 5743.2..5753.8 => 157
